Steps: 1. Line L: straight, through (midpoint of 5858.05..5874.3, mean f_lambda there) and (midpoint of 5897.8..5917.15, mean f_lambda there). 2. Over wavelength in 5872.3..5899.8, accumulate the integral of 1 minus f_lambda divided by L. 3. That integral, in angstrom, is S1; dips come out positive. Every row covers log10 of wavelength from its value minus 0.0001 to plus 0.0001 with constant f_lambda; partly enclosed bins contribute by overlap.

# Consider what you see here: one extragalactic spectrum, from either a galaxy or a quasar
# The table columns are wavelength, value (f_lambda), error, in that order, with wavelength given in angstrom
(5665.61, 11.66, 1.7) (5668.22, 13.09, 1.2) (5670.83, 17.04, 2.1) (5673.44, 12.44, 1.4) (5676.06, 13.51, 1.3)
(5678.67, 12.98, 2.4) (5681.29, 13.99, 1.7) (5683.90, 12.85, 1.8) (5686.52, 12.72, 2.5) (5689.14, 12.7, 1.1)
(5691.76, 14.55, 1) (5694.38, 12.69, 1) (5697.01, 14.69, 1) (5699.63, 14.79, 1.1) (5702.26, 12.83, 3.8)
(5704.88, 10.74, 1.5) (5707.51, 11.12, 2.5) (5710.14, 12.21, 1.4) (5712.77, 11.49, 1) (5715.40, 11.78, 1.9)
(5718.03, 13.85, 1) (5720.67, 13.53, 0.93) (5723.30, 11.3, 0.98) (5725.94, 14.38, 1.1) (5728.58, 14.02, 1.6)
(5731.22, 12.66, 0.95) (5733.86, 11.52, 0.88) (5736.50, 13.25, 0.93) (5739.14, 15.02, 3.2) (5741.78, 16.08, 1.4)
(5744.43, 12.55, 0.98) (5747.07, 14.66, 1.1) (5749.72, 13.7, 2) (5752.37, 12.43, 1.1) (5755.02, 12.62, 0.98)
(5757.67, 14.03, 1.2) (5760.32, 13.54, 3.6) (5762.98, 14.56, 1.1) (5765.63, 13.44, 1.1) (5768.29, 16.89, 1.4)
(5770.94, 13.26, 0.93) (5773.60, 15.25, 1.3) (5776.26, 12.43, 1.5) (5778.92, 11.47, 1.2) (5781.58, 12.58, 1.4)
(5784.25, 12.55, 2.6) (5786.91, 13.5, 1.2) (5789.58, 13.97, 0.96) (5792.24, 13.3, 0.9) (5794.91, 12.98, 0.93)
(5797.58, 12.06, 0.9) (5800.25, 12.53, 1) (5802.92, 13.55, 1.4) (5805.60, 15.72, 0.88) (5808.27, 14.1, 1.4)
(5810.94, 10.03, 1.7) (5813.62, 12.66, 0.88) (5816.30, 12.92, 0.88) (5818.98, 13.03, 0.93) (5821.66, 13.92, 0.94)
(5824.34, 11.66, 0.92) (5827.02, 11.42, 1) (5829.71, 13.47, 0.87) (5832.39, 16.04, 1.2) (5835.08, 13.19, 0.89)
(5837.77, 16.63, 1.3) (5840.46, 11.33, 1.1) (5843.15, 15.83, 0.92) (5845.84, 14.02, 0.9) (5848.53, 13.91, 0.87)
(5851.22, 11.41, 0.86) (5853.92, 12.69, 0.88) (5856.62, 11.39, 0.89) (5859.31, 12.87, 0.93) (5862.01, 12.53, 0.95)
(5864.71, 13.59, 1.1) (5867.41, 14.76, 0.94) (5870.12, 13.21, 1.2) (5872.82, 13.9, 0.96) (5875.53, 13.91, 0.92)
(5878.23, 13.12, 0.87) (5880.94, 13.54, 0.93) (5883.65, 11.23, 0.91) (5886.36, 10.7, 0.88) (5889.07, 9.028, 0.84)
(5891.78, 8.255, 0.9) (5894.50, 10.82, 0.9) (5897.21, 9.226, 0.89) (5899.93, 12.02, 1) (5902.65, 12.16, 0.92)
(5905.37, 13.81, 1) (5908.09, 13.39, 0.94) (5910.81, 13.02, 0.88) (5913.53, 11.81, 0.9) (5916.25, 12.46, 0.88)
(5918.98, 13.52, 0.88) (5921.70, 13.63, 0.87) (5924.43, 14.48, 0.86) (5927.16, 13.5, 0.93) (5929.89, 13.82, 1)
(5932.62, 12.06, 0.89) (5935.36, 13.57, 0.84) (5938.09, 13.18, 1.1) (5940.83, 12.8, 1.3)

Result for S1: 3.6 angstrom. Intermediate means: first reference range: 13.5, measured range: 11.3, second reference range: 12.5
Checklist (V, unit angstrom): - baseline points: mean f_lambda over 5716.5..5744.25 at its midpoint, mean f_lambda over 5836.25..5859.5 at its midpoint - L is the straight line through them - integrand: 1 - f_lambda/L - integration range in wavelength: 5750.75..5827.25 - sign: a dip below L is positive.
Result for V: 1.3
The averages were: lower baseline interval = 13.5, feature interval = 13.2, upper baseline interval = 13.4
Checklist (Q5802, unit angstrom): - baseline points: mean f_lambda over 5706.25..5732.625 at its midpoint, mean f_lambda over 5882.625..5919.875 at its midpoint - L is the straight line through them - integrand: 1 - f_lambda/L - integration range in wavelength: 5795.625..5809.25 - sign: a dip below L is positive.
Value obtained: -1.6 angstrom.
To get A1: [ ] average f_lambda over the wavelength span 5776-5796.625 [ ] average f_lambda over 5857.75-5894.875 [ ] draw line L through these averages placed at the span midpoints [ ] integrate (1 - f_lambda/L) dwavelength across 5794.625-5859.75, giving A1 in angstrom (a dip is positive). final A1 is -3.1 angstrom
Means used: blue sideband 12.9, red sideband 12.3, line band 13.2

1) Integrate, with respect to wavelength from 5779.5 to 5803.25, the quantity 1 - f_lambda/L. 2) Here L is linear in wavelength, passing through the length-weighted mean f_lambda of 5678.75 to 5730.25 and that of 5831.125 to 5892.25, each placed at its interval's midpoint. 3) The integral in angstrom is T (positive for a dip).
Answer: 0.1 angstrom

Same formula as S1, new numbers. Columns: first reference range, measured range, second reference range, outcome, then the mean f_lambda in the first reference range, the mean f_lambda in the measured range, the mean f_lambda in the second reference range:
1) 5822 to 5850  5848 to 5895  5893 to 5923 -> 2.9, 13.7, 12.3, 12.3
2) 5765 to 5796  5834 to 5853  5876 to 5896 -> -2.7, 13.5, 13.7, 11.1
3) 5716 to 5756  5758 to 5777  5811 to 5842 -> -1.3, 13.4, 14.2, 13.2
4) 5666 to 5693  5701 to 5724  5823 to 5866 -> 2.3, 13.5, 12.1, 13.2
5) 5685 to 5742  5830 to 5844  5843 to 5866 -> -1.6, 13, 14.5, 13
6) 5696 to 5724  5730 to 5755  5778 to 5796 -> -1.5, 12.6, 13.5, 12.9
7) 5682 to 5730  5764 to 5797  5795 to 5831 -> -1.5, 12.9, 13.4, 12.9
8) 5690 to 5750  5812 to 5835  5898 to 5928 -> 0.0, 13.2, 13.1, 13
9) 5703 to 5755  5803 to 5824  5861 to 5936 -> -0.7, 13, 13.1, 12.5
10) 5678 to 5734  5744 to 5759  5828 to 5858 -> -0.3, 12.9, 13.4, 13.6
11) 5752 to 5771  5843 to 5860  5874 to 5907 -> -1.0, 14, 13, 11.5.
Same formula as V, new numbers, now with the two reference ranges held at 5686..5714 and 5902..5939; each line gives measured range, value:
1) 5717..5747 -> -1.58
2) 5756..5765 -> -0.73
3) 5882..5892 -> 2.32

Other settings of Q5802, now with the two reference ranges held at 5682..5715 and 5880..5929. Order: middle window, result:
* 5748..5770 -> -2.4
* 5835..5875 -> -4.0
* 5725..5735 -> -0.4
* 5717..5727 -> -0.4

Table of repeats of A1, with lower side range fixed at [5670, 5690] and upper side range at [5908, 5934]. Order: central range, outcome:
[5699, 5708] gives 0.8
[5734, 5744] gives -0.6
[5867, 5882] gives -0.5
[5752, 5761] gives 0.1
